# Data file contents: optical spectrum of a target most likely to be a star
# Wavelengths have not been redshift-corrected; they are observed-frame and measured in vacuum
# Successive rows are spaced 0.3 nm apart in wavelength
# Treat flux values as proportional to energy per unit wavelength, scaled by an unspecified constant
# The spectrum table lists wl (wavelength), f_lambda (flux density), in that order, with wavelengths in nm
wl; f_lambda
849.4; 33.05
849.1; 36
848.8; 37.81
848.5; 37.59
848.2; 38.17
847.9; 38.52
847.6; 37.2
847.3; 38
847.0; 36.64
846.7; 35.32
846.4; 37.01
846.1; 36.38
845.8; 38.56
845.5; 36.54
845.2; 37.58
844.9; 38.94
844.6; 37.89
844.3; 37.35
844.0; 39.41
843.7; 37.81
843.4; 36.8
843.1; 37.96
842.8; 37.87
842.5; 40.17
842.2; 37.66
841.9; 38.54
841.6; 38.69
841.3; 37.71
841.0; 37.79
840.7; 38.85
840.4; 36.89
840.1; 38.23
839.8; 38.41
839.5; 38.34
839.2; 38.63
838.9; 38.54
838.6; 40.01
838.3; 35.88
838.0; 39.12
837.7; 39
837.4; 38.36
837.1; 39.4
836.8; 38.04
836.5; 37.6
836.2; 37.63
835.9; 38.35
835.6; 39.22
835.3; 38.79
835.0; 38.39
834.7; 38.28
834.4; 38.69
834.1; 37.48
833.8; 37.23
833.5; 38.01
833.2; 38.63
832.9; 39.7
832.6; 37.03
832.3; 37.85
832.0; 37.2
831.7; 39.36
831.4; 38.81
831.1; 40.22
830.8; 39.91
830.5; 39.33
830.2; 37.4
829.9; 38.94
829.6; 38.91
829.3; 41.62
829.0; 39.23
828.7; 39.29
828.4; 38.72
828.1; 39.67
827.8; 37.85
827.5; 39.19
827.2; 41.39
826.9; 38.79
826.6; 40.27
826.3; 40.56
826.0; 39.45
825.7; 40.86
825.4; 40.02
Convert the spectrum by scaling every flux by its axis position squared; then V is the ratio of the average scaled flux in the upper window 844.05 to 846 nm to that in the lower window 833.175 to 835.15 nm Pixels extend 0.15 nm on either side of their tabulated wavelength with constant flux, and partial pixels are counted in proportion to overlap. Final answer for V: 1.02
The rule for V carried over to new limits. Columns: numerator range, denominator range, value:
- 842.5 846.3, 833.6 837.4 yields 1.01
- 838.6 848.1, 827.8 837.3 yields 1.01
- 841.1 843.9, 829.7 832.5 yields 1.01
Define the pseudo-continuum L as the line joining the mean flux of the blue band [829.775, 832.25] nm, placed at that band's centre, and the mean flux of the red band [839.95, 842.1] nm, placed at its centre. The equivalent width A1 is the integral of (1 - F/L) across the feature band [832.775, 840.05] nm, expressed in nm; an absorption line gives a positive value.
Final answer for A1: 0.008 nm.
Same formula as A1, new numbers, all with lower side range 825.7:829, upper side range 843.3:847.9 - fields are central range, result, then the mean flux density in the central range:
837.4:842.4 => -0.02 nm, 38.3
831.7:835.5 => 0.07 nm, 38.2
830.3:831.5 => -0.01 nm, 39.5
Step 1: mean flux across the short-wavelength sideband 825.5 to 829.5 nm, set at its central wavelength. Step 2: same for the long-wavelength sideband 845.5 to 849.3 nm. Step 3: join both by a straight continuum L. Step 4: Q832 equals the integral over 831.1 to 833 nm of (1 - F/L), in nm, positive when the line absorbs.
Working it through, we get 0.04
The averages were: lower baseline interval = 39.8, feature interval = 38.4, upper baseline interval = 37.2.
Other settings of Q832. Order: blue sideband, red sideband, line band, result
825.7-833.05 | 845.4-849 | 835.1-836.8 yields 0.01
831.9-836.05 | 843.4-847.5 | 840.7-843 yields -0.04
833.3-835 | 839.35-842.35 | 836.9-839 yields -0.03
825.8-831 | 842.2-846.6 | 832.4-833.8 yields 0.03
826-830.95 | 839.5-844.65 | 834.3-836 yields 0.01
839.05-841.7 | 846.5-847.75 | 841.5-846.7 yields -0.06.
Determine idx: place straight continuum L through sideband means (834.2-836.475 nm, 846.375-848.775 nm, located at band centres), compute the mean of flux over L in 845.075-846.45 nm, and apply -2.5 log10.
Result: 0.01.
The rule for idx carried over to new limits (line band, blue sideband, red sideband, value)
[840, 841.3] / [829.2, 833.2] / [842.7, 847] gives 0.00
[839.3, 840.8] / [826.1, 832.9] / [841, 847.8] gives 0.00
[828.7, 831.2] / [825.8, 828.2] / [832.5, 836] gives -0.01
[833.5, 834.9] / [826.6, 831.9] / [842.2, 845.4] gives 0.03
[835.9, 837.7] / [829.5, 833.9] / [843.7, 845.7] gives 0.00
